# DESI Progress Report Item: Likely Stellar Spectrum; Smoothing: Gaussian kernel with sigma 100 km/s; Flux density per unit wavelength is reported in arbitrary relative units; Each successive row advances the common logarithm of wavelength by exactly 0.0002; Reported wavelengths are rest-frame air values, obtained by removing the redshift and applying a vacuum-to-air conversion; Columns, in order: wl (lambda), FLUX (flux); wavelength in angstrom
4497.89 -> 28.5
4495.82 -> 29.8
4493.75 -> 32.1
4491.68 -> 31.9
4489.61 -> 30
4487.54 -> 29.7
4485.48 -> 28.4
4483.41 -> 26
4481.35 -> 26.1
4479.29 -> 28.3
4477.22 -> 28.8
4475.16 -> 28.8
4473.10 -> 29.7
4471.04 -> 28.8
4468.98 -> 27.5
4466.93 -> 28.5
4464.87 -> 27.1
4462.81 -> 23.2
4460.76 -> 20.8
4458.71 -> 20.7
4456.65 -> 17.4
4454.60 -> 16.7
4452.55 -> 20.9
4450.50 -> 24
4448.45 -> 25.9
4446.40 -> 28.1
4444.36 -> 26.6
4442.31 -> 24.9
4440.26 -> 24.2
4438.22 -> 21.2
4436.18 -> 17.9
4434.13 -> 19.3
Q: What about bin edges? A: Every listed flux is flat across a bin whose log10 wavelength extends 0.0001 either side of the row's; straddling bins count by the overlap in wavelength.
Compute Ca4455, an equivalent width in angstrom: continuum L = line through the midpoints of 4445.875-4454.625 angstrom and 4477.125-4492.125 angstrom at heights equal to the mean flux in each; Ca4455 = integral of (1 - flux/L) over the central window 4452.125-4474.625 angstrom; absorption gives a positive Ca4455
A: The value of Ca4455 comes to 1.44 angstrom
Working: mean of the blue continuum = 23.6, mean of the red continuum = 28.5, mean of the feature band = 24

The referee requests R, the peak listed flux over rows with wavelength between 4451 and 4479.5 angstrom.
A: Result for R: 29.7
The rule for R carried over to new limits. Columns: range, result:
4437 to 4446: 26.6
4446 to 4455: 28.1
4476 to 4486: 28.8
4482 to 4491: 30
